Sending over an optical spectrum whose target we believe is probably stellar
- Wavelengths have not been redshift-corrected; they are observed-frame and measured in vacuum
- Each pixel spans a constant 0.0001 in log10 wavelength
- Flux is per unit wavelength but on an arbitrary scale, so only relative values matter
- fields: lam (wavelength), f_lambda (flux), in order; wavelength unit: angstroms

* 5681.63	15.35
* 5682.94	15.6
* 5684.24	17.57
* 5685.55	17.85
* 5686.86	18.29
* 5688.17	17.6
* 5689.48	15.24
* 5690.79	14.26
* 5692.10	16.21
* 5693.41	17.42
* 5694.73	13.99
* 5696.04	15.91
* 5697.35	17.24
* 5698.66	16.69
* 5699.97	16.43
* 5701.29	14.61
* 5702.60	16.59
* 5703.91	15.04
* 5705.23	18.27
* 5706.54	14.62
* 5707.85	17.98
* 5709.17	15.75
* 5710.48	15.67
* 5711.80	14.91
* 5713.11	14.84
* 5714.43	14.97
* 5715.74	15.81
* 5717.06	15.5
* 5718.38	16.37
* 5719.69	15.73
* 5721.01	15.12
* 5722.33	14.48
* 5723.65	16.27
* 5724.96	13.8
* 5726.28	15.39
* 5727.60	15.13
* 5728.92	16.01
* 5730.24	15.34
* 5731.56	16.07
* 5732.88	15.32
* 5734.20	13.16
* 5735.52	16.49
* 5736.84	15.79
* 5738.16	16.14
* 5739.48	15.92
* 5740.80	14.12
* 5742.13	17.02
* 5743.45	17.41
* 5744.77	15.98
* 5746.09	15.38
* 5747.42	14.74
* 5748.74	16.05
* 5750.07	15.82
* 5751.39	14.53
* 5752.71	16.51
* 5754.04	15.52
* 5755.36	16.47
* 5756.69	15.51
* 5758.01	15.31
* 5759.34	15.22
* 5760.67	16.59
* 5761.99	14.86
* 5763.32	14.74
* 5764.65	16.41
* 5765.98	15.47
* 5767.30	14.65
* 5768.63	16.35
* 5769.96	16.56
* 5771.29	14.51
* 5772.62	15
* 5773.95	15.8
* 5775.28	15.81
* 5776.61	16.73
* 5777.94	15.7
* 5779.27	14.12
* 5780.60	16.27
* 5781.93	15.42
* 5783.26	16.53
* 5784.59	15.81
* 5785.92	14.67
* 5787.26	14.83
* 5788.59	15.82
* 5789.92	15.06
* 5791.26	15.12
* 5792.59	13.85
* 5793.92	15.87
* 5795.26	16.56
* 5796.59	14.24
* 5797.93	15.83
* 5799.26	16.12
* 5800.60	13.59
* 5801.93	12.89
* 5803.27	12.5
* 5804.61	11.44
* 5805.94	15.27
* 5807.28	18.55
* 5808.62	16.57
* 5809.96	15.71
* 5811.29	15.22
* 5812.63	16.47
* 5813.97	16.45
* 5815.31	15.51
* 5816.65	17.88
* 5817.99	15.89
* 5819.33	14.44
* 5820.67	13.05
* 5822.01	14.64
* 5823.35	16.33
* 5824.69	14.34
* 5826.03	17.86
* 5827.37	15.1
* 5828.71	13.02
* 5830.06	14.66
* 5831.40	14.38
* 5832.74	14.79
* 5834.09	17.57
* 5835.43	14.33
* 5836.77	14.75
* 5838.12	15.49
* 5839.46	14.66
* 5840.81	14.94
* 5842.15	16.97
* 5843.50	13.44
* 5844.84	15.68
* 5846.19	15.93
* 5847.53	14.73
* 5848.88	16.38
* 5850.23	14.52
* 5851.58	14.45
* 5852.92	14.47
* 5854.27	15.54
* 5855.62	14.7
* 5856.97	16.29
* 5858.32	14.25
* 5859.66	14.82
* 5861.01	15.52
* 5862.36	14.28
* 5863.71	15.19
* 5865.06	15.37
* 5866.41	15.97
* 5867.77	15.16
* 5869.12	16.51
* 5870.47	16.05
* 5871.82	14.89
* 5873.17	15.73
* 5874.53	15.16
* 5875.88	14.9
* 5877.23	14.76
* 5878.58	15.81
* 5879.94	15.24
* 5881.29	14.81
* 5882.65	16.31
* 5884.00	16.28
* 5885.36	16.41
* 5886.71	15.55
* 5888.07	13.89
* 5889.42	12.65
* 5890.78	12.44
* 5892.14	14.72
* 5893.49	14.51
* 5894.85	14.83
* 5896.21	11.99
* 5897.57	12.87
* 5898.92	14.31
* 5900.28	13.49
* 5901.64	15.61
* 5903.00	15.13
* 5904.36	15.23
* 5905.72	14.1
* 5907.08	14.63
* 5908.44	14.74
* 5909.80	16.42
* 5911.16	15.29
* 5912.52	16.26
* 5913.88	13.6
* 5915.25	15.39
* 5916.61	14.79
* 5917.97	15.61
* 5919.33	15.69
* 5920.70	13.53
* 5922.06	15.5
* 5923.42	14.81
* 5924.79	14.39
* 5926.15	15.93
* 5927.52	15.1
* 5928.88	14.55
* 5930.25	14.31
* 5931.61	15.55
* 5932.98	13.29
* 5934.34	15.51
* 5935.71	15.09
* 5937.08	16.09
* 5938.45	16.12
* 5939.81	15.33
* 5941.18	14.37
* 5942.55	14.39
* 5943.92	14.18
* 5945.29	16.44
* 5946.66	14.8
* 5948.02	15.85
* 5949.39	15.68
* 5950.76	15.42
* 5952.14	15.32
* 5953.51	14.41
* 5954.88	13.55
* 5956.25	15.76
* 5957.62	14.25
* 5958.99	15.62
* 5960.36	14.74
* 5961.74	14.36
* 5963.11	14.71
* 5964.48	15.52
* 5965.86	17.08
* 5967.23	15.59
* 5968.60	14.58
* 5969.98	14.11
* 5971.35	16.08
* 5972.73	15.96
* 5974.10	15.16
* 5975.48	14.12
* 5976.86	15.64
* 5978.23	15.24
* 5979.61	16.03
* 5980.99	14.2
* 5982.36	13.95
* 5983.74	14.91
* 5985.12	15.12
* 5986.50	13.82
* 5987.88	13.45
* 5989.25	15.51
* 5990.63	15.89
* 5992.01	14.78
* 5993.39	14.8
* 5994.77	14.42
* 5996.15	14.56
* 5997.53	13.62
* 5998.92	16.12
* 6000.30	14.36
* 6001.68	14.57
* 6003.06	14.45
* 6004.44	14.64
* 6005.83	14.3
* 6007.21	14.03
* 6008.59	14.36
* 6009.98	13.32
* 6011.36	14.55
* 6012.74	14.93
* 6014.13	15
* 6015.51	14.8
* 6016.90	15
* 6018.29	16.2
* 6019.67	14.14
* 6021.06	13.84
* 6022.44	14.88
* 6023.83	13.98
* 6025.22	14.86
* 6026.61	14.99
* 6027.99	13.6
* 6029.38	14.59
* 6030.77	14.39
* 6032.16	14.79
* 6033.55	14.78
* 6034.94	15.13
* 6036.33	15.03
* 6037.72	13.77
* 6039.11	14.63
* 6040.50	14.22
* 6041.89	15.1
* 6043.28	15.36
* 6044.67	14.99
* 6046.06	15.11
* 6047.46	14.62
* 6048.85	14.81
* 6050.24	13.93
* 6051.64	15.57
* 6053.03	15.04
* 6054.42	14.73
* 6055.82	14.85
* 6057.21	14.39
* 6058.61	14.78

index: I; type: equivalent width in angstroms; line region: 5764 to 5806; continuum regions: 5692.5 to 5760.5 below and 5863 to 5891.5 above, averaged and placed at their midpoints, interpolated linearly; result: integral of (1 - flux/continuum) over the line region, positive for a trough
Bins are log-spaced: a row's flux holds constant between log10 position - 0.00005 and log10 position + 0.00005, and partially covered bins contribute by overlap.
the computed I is 1.0 angstroms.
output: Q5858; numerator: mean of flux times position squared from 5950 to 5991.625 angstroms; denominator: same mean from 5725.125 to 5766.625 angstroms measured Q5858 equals 1.04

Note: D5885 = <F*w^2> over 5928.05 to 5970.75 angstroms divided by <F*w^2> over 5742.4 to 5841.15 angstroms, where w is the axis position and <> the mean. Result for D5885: 1.03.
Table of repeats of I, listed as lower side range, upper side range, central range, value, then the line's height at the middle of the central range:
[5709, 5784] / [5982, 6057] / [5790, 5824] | 0.36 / 15.4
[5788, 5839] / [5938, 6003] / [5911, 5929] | 0.01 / 15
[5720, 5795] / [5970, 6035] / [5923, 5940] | -0.16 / 14.9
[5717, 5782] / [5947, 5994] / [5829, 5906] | 1.62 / 15.3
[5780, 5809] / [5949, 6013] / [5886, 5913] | 0.96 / 15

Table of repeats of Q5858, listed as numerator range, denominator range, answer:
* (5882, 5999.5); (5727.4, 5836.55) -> 1.02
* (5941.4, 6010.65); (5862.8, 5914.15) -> 1.03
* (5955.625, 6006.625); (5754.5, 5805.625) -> 1.05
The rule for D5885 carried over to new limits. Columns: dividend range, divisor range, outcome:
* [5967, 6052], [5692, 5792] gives 1.03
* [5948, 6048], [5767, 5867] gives 1.03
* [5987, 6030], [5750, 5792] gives 1.02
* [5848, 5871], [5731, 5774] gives 1.01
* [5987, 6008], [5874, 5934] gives 1.02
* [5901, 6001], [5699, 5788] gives 1.03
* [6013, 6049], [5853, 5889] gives 1.01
